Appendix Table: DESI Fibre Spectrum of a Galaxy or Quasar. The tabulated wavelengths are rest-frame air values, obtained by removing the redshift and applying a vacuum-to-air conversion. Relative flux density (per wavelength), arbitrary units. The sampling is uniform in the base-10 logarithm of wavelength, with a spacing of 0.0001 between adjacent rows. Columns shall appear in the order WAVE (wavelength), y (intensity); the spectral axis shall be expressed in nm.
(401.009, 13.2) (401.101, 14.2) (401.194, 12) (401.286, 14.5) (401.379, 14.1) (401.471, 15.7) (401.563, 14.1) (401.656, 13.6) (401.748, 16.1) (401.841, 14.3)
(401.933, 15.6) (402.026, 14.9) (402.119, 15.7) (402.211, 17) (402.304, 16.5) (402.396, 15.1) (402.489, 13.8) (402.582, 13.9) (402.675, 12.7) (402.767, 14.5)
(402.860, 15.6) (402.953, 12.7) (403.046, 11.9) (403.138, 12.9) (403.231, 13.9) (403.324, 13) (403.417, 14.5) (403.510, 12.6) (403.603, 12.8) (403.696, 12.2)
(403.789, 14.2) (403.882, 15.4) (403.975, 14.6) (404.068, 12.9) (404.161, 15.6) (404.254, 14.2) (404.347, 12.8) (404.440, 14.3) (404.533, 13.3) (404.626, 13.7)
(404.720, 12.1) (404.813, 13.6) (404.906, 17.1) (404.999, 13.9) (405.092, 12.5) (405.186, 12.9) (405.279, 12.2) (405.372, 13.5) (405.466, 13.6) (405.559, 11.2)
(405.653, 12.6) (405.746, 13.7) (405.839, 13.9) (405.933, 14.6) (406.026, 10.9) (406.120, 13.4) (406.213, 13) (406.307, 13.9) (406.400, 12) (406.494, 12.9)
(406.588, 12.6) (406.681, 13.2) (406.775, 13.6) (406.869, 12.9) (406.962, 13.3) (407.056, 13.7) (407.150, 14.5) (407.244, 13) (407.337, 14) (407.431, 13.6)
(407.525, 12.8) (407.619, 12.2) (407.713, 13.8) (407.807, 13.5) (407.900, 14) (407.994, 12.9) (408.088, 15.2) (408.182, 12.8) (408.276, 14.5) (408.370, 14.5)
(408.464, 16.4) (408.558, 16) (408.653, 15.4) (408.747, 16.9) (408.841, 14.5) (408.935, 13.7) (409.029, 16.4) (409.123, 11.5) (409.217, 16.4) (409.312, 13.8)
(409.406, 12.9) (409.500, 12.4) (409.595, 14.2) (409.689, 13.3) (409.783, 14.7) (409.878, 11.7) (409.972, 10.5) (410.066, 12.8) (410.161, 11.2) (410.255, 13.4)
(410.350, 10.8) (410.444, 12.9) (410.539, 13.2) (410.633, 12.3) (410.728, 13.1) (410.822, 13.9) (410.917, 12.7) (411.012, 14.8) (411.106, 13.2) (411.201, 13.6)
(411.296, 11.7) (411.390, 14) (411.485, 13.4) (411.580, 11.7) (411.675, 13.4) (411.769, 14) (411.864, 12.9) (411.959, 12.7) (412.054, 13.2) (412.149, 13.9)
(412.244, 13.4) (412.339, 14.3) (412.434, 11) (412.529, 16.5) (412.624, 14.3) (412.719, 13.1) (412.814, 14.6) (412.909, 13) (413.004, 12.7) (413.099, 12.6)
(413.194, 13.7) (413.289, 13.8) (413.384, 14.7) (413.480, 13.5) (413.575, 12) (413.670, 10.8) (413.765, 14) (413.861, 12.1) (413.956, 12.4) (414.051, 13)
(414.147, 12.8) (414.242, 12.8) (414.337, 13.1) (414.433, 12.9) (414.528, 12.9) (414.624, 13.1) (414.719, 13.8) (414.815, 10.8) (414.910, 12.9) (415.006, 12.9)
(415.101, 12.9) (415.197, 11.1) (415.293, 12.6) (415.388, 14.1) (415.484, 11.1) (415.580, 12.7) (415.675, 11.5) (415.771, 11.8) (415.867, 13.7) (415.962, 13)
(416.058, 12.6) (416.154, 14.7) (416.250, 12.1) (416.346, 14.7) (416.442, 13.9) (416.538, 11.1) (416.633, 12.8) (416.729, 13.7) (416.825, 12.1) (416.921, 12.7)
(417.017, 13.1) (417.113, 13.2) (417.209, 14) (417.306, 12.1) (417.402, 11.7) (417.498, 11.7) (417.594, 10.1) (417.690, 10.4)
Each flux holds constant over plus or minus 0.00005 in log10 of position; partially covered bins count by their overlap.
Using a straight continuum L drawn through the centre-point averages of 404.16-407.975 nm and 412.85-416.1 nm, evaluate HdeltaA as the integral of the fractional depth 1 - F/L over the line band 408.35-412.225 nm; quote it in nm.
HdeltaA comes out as -0.13 nm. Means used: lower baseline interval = 13.3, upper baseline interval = 12.8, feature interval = 13.5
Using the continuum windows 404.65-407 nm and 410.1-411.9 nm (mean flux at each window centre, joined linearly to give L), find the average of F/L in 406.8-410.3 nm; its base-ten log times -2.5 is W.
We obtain -0.06 mag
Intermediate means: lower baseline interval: 13.2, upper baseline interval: 13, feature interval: 13.8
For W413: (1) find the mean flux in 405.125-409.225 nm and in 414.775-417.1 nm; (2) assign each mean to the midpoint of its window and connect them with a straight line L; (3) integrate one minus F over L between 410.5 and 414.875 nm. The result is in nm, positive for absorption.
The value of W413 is -0.03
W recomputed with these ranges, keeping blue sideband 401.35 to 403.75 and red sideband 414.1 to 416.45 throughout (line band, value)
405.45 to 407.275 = 0.05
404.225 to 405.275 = 0.03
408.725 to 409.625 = -0.06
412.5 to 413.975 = -0.03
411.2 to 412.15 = 0.01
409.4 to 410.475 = 0.07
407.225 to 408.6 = -0.03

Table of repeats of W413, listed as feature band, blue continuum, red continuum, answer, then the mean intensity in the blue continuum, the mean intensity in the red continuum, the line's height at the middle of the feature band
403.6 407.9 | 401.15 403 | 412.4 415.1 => 0.22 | 14.6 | 13.1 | 14.1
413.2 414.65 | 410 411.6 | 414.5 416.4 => -0.02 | 12.9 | 12.7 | 12.8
